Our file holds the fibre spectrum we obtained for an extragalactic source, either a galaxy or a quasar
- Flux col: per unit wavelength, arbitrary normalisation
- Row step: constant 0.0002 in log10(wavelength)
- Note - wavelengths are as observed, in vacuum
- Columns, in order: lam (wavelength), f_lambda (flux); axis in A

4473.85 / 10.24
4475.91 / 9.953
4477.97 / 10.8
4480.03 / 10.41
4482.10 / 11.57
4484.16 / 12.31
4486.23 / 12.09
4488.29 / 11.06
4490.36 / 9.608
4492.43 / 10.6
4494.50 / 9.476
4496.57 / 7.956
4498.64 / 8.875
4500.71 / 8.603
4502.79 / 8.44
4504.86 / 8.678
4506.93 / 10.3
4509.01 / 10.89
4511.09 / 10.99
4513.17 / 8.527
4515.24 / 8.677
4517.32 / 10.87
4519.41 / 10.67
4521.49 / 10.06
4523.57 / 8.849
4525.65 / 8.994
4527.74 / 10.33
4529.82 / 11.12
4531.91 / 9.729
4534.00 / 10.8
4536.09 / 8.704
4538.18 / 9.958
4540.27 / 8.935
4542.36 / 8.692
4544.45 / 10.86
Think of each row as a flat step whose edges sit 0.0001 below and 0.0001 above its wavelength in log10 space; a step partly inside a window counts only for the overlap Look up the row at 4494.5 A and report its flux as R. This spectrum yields 9.476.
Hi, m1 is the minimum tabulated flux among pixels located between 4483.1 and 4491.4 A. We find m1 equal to 9.608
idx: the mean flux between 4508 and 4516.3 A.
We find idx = 9.77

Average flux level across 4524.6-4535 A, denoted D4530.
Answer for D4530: 10.2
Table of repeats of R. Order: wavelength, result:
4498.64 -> 8.875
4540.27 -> 8.935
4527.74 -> 10.33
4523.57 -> 8.849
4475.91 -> 9.953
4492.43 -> 10.6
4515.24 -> 8.677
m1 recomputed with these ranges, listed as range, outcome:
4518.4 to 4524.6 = 8.849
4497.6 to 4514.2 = 8.44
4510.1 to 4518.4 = 8.527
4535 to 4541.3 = 8.704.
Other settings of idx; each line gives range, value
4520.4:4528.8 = 9.58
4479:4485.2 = 11.4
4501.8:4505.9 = 8.58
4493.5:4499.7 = 8.77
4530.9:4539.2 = 9.79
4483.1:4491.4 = 11.3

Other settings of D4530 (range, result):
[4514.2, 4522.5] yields 10.1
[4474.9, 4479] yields 10.4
